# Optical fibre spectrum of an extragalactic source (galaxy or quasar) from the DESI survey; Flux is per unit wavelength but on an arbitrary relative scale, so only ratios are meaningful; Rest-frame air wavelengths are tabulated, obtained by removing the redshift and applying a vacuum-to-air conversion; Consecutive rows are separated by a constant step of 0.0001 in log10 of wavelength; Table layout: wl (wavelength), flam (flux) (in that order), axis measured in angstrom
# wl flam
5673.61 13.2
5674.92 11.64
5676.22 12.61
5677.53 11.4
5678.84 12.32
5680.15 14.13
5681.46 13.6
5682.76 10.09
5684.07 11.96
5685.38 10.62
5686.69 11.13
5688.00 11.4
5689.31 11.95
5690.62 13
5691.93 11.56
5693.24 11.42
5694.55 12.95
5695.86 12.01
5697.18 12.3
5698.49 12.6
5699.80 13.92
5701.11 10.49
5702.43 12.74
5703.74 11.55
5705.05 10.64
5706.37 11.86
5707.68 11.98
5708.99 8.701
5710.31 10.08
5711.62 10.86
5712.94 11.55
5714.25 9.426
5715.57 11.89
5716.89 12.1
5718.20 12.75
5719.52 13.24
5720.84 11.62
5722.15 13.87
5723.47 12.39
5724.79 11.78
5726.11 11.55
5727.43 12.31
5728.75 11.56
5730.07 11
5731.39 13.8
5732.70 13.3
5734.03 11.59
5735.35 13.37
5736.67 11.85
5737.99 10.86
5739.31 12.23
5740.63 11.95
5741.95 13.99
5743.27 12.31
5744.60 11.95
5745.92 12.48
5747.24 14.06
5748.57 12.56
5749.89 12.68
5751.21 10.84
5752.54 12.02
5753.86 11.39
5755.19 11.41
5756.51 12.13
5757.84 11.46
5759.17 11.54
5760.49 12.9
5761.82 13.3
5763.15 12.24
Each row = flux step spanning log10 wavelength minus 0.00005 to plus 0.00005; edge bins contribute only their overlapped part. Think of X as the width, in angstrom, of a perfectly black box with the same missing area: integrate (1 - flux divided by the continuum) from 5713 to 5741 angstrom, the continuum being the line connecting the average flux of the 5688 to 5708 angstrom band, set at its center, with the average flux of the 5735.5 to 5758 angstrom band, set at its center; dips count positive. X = 0.0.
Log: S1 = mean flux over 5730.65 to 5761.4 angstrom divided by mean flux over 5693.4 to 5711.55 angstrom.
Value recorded 1.1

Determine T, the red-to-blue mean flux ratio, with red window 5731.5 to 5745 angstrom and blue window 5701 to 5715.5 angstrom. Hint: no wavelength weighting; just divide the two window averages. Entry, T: 1.13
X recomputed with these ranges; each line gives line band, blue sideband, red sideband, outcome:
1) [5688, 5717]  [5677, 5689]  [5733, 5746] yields 1.0 angstrom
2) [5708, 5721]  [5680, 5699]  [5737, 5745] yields 0.9 angstrom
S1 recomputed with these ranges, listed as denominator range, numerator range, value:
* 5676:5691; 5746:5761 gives 1.01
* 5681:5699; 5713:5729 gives 1.01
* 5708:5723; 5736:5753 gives 1.07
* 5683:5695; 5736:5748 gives 1.06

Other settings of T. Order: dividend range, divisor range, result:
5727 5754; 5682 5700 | 1.04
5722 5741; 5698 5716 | 1.08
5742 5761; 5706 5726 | 1.05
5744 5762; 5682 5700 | 1.02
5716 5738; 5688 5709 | 1.03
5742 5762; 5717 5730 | 1.00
